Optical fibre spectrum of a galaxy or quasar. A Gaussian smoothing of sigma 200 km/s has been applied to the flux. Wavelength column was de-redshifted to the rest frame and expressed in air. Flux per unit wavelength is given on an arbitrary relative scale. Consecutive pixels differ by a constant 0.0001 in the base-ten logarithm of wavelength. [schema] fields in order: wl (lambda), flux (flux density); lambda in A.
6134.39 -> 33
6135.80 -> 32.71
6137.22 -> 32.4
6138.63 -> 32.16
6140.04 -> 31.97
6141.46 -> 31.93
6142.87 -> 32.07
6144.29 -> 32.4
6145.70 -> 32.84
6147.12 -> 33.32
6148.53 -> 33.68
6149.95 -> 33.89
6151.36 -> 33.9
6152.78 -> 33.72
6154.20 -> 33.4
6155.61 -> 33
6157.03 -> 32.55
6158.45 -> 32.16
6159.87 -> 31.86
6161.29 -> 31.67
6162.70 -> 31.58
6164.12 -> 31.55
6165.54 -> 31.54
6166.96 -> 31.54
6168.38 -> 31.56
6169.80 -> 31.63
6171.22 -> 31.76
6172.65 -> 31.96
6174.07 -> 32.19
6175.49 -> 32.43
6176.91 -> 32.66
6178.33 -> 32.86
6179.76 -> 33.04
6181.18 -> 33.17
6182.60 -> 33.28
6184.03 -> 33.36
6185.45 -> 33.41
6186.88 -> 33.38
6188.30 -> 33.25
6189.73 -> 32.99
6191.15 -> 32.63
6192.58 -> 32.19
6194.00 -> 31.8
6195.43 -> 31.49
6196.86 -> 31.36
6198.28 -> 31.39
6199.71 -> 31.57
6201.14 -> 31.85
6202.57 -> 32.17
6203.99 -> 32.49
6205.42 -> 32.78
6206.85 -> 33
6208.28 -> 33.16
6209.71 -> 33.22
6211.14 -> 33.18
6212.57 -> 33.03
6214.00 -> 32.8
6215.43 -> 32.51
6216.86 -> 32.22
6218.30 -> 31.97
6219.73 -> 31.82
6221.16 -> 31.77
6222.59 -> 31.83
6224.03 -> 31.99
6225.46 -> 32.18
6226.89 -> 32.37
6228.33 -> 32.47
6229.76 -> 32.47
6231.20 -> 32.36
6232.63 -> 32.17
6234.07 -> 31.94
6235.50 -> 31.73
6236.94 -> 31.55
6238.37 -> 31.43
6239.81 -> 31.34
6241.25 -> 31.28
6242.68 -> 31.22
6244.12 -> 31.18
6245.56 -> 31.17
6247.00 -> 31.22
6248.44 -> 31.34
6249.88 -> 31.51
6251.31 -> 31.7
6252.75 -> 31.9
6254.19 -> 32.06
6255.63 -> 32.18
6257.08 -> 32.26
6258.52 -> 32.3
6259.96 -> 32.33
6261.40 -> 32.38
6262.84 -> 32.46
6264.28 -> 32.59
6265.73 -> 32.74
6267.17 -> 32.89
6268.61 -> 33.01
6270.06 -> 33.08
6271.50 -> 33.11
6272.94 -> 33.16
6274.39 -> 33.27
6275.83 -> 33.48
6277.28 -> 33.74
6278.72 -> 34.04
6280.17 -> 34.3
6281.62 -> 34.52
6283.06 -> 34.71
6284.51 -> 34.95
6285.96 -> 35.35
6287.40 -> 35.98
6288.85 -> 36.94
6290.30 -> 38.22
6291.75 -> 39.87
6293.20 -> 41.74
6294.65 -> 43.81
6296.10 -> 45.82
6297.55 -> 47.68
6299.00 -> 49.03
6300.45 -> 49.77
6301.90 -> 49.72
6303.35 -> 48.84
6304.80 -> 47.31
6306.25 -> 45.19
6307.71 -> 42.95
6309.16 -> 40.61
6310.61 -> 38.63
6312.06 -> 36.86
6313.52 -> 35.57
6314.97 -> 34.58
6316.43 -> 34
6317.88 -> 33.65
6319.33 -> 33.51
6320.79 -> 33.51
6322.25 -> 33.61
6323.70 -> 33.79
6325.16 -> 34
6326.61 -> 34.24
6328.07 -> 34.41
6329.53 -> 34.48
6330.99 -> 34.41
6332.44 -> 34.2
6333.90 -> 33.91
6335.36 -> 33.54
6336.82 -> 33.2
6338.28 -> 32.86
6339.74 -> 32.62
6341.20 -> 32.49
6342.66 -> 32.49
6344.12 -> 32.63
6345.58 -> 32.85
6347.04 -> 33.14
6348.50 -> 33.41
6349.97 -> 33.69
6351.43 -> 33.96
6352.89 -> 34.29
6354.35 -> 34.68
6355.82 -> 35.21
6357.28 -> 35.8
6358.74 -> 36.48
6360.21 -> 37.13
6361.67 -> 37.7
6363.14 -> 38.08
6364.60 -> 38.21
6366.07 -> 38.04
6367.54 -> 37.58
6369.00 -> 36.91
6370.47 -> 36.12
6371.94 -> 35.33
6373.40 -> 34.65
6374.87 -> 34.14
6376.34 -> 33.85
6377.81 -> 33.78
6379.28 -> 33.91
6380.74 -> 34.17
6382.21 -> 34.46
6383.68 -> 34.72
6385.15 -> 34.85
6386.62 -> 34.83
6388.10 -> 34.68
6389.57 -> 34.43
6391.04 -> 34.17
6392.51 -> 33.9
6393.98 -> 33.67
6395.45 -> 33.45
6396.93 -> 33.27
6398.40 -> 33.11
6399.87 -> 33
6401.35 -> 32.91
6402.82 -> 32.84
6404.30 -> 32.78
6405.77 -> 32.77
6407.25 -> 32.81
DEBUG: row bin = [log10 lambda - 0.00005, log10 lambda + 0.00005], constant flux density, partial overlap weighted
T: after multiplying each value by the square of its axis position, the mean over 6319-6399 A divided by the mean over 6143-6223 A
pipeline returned 1.12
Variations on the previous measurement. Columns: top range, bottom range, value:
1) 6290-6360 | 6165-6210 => 1.20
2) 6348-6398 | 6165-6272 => 1.14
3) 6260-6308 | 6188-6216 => 1.21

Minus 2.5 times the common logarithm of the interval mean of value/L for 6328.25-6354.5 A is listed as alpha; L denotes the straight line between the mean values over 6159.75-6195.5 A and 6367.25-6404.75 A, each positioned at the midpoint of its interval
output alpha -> 0.01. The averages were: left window 32.4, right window 34.3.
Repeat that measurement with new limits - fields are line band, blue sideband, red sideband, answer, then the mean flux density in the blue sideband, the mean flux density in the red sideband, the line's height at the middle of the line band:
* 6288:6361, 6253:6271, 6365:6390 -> -0.10 mag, 32.5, 35.1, 33.9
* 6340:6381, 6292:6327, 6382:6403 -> 0.04 mag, 40.4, 33.9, 36.4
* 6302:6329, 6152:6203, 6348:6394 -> -0.10 mag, 32.3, 35.2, 34.4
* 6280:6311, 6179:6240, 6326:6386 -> -0.23 mag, 32.4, 34.7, 33.7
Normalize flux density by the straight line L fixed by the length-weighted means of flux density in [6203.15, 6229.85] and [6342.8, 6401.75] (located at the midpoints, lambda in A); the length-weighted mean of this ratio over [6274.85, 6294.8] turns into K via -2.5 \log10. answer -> -0.087 mag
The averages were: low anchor 32.5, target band 36.3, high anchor 34.8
